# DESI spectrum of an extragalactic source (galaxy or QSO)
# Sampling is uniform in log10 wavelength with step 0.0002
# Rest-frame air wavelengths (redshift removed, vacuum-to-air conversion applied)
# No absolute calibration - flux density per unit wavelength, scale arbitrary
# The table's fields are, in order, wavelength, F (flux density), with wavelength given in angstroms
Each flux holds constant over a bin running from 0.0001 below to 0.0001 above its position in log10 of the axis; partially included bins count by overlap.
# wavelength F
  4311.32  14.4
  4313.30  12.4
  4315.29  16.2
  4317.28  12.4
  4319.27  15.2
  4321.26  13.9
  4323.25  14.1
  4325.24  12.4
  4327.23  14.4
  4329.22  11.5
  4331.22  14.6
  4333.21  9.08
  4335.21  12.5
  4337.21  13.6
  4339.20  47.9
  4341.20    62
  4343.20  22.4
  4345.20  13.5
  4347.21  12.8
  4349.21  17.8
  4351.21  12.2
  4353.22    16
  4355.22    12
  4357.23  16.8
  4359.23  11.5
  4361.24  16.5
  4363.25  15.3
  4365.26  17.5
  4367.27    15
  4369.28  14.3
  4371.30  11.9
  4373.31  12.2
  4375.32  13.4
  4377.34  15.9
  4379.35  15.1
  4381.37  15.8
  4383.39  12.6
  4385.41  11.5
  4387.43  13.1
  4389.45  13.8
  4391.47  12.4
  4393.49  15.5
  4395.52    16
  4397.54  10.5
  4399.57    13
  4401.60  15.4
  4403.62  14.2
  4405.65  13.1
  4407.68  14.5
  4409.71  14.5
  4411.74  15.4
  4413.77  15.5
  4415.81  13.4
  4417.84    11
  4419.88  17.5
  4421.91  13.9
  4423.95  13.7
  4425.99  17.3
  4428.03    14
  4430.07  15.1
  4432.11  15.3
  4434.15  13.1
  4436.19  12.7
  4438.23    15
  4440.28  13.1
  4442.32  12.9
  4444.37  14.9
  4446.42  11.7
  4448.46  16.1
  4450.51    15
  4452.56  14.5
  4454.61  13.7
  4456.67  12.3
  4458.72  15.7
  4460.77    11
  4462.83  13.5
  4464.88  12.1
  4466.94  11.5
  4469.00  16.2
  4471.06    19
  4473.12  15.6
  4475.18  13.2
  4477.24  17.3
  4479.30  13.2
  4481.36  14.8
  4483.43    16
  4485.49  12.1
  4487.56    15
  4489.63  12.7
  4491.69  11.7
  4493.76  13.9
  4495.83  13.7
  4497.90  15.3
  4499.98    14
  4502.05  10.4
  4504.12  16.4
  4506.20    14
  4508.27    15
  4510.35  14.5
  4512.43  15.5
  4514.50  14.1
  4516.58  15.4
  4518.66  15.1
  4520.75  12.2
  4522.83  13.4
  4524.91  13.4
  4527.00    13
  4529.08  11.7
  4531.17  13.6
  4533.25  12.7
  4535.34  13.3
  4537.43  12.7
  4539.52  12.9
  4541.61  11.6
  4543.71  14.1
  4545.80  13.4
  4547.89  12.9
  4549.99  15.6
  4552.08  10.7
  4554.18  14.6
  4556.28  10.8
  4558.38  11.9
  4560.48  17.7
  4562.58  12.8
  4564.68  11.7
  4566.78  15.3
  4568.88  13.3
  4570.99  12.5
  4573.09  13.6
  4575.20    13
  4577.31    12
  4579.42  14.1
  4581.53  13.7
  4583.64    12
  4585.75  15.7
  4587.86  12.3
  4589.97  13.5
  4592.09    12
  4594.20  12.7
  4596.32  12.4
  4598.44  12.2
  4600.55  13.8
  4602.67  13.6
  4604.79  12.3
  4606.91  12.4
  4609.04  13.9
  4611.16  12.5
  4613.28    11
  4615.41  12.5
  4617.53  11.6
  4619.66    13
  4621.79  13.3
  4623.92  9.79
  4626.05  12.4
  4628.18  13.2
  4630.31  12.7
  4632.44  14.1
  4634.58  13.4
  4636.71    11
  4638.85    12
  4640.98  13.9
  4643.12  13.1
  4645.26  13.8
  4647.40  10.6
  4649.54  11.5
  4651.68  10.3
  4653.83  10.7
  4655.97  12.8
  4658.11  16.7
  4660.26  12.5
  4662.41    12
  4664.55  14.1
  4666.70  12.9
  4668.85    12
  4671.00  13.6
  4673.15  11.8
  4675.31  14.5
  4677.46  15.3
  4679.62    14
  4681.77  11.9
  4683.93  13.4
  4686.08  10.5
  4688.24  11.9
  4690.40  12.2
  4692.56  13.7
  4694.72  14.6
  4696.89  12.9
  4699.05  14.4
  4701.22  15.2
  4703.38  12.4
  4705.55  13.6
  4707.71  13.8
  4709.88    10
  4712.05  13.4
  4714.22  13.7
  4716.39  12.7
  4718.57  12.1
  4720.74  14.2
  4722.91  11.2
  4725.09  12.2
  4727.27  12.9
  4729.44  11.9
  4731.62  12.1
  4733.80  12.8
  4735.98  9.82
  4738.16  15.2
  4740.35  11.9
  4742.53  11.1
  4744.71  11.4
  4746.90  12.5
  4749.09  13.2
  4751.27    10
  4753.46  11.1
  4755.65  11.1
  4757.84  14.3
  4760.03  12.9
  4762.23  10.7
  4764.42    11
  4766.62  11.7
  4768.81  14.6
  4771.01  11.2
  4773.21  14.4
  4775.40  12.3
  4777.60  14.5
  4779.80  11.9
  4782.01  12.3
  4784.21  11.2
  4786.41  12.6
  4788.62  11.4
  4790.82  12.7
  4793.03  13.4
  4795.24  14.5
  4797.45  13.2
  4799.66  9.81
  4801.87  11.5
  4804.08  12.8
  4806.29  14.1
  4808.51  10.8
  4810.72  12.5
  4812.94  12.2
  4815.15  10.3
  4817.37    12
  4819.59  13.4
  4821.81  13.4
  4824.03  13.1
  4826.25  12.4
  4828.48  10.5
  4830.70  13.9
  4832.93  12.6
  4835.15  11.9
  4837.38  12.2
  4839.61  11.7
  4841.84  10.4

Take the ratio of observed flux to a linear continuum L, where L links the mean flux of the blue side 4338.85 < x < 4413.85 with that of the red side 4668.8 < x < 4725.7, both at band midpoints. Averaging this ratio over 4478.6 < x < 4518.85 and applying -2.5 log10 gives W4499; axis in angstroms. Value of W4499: 0.07 mag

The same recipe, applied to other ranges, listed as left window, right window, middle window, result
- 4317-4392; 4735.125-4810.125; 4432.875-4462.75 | 0.124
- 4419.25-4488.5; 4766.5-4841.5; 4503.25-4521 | -0.057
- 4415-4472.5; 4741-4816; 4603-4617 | 0.061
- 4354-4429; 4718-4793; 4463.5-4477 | -0.073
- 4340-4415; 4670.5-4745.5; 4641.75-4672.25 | 0.054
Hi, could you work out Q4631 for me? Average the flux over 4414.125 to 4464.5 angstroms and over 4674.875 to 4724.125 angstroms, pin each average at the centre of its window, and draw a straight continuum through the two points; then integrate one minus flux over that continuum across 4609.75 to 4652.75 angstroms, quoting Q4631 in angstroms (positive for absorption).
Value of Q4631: 3.3 angstroms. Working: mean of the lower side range 14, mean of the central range 12.3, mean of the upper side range 13.1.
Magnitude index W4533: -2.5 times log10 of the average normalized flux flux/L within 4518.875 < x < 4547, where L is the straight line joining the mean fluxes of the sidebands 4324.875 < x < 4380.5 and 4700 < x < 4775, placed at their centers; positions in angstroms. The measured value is 0.15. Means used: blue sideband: 17.2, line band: 13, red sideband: 12.4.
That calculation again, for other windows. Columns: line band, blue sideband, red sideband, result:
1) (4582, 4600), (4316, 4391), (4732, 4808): 0.088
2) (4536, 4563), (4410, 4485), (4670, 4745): 0.042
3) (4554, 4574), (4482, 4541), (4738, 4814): 0.004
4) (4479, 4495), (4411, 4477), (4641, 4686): 0.022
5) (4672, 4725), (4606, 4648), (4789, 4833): -0.047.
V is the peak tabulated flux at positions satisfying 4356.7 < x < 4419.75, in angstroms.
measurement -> 17.5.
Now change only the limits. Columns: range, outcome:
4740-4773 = 14.6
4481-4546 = 16.4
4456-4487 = 19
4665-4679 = 15.3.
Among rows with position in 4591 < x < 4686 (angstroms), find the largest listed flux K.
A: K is 16.7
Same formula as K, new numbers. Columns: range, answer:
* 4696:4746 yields 15.2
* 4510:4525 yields 15.5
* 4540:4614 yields 17.7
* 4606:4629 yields 13.9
